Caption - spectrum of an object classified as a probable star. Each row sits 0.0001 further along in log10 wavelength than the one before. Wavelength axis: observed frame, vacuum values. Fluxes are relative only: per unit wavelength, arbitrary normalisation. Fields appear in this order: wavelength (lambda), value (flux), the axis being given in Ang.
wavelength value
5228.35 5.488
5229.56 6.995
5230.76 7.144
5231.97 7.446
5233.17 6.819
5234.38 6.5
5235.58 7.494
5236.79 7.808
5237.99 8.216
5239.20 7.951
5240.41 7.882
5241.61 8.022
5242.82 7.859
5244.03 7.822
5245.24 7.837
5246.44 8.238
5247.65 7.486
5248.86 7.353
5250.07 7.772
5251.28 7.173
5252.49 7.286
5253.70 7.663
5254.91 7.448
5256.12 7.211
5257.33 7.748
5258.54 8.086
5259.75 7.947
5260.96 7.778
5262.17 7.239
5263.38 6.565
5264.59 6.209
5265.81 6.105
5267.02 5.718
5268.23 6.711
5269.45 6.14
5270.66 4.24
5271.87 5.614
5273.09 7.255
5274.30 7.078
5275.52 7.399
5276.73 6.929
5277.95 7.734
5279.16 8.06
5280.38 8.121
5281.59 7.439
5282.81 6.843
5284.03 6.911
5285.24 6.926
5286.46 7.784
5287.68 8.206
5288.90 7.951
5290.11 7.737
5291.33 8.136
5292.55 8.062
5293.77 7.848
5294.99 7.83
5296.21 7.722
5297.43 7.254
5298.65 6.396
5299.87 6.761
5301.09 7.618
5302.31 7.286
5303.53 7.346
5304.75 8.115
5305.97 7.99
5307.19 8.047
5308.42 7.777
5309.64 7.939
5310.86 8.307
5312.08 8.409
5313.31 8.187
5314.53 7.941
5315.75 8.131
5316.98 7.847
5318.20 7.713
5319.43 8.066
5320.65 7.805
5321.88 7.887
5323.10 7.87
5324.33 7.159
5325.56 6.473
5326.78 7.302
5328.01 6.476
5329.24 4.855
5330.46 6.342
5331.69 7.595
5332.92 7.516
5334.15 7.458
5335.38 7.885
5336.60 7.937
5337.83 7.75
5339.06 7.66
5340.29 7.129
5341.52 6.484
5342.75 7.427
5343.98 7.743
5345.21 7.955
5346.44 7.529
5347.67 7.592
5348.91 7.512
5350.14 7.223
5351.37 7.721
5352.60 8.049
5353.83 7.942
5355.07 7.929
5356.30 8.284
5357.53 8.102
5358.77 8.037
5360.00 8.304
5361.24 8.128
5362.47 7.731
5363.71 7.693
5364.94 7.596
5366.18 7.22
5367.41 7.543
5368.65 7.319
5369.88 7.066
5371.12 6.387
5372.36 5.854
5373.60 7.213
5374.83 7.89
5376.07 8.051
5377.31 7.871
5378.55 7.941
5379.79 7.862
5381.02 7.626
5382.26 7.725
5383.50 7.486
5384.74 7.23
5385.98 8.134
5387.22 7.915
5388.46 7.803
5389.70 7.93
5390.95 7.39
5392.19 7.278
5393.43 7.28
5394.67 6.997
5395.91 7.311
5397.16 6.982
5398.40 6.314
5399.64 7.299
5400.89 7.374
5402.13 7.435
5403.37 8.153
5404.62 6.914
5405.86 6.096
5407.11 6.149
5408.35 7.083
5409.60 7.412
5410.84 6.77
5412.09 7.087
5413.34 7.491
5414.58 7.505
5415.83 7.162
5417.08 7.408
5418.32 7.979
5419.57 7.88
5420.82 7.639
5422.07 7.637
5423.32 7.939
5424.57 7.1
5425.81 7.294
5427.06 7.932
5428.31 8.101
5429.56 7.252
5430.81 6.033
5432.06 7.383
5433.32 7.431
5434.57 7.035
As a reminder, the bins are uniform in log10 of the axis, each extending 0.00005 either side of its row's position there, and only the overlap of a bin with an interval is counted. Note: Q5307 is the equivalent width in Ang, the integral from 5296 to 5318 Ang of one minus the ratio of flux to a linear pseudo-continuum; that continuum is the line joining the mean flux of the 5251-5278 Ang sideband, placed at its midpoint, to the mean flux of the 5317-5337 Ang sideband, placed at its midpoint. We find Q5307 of -1.73 Ang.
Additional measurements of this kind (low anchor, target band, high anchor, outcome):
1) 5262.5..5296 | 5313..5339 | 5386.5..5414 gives -1.1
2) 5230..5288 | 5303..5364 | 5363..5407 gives -2.7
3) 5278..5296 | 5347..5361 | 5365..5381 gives -0.8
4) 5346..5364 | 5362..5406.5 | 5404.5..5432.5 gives 1.2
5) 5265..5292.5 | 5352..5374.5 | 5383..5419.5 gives -1.1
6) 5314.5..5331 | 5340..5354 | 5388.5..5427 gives -0.5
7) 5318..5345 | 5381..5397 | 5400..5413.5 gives -0.9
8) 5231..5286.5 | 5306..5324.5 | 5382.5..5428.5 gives -1.7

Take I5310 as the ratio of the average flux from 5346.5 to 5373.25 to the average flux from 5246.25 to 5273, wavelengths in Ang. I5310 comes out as 1.1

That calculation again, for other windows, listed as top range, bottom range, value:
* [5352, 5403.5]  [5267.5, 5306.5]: 1.04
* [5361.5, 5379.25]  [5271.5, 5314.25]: 0.98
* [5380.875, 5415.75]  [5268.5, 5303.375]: 1.00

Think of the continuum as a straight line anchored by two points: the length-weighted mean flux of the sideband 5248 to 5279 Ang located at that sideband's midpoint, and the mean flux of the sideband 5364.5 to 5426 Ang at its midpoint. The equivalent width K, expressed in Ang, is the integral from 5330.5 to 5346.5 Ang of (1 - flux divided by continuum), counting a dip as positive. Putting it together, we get -0.7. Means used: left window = 7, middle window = 7.5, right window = 7.36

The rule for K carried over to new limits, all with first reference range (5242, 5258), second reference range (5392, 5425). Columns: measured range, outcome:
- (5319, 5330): 0.55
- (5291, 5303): 0.05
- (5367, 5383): -0.19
